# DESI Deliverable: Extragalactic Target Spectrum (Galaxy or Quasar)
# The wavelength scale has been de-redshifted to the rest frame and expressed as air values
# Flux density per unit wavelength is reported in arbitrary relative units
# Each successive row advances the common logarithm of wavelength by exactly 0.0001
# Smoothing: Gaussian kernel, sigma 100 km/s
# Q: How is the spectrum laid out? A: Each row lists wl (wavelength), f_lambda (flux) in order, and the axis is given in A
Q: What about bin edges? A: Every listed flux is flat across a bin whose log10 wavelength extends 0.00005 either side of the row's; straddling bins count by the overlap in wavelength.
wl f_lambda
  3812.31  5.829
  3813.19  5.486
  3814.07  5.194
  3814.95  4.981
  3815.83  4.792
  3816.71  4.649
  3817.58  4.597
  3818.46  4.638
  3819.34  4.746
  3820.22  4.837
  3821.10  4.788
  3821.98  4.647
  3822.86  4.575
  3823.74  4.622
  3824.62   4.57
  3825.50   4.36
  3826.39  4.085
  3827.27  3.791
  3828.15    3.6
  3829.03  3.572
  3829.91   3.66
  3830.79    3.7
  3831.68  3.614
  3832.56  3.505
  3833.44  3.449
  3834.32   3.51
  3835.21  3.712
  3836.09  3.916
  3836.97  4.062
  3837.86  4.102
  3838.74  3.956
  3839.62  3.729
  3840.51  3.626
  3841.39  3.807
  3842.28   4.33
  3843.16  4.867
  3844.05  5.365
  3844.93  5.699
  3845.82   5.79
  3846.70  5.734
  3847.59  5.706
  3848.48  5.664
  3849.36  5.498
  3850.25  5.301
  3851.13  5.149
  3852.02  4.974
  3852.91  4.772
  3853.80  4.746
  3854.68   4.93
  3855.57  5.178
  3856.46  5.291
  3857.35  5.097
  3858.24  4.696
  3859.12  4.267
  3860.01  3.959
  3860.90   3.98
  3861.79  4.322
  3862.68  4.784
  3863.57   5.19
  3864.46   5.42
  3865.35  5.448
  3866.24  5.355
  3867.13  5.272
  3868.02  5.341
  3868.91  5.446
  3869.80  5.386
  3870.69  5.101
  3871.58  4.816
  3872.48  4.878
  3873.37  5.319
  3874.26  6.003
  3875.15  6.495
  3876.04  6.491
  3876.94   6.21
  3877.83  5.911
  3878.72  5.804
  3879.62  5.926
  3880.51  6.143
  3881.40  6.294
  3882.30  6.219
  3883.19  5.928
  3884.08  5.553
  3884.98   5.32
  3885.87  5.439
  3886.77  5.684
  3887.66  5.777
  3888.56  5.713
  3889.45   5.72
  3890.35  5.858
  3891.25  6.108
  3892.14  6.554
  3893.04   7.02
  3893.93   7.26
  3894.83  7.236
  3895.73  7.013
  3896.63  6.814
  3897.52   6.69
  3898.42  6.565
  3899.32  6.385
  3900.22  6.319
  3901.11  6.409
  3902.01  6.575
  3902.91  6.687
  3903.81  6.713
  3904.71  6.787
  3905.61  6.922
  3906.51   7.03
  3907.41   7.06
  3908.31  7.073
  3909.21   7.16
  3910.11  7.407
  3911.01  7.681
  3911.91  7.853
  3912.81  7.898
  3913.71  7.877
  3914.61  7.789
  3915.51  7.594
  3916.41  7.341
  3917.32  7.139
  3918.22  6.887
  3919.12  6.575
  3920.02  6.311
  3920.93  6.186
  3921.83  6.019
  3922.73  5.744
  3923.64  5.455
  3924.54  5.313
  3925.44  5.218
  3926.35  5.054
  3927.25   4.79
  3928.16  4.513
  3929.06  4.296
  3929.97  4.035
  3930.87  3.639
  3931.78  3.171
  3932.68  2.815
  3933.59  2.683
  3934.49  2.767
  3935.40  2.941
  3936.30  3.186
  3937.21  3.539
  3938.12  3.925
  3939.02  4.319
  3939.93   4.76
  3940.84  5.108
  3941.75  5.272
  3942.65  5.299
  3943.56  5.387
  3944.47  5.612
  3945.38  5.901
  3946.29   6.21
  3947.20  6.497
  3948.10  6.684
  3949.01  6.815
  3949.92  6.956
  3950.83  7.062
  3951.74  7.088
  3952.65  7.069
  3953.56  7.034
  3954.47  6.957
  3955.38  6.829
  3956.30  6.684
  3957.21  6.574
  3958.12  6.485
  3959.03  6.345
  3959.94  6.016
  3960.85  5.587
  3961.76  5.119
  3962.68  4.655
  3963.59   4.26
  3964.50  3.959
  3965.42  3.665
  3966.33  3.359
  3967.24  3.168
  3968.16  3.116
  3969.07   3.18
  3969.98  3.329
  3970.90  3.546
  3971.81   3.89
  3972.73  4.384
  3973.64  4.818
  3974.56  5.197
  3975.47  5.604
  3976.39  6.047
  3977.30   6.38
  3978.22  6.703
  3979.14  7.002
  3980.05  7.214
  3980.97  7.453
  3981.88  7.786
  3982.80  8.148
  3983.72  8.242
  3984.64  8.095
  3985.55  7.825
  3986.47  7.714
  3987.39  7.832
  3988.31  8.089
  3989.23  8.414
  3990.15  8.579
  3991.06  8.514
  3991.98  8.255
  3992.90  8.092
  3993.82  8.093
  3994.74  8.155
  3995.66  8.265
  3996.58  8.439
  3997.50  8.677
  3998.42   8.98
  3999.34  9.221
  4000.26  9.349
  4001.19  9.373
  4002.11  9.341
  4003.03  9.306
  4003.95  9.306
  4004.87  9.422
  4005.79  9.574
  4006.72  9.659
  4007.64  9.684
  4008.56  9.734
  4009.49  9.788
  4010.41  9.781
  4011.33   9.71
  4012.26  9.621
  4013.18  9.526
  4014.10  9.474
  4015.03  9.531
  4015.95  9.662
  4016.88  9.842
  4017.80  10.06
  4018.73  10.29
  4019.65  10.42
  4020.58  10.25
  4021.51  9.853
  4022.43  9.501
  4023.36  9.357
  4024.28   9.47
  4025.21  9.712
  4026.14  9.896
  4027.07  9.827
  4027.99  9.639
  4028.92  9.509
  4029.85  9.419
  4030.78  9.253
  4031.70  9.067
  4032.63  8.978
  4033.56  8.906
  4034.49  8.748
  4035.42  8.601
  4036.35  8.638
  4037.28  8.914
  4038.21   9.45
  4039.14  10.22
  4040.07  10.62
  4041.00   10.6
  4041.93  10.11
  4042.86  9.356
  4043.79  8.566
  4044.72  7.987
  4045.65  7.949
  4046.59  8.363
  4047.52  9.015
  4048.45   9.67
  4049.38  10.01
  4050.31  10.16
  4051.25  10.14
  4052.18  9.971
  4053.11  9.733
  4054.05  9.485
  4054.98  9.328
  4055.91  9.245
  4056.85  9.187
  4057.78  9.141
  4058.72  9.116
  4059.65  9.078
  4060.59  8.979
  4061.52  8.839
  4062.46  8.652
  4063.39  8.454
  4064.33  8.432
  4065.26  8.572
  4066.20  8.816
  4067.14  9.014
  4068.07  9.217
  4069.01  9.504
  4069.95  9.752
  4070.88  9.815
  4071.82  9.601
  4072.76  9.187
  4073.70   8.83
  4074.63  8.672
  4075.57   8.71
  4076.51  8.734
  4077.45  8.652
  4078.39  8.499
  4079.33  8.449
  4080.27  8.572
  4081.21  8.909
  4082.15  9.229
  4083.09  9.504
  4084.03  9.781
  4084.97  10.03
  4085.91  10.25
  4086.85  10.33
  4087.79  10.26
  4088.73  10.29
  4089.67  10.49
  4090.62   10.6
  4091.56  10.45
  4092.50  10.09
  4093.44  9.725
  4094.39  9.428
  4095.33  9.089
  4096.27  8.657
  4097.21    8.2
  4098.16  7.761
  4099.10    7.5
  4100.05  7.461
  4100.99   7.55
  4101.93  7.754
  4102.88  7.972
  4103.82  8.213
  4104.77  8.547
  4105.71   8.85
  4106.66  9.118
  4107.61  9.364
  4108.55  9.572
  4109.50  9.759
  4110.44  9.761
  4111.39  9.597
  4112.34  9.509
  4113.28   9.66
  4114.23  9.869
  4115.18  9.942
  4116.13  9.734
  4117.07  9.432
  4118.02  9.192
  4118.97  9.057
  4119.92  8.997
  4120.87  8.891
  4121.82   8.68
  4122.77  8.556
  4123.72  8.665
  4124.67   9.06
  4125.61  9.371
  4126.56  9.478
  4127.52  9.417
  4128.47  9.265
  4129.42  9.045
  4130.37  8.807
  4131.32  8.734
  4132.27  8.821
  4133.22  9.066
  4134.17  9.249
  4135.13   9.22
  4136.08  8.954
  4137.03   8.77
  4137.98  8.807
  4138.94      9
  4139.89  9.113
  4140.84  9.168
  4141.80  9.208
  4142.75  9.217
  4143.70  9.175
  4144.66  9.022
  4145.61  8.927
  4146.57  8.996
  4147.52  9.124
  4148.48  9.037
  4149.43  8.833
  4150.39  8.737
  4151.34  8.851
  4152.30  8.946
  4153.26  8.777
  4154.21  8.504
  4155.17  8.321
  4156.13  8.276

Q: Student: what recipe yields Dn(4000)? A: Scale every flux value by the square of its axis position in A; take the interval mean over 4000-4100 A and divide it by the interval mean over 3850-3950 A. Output 1.77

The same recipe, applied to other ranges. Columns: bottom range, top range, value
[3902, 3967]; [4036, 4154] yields 1.73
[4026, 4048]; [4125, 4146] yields 1.03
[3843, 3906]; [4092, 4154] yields 1.78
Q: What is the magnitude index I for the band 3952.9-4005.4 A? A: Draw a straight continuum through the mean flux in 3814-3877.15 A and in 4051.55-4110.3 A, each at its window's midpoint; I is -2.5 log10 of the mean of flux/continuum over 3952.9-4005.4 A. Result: 0.08 mag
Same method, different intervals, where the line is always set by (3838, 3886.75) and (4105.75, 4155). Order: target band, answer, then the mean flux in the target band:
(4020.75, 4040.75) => -0.224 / 9.43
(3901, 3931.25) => -0.071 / 6.39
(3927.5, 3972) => 0.300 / 4.93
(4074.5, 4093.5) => -0.131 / 9.55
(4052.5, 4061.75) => -0.148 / 9.24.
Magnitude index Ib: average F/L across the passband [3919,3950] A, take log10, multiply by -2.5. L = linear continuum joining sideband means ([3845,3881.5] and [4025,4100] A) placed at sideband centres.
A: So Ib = 0.344 mag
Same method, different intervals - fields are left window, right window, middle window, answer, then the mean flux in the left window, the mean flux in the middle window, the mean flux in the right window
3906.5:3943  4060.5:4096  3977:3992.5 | -0.12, 5.51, 7.79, 9.33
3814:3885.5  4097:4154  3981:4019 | -0.25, 4.88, 8.94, 8.96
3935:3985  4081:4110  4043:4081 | -0.10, 5.57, 9.05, 9.19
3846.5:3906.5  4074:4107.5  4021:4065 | -0.12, 5.74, 9.3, 9.04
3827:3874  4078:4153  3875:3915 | -0.21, 4.66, 6.56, 9.13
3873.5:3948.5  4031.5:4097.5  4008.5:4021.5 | -0.20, 5.89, 9.83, 9.29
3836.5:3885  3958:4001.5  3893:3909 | -0.20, 5.18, 6.81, 6.55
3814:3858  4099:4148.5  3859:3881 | -0.06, 4.55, 5.35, 9.02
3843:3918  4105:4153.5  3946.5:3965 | 0.12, 5.99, 6.23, 9.14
